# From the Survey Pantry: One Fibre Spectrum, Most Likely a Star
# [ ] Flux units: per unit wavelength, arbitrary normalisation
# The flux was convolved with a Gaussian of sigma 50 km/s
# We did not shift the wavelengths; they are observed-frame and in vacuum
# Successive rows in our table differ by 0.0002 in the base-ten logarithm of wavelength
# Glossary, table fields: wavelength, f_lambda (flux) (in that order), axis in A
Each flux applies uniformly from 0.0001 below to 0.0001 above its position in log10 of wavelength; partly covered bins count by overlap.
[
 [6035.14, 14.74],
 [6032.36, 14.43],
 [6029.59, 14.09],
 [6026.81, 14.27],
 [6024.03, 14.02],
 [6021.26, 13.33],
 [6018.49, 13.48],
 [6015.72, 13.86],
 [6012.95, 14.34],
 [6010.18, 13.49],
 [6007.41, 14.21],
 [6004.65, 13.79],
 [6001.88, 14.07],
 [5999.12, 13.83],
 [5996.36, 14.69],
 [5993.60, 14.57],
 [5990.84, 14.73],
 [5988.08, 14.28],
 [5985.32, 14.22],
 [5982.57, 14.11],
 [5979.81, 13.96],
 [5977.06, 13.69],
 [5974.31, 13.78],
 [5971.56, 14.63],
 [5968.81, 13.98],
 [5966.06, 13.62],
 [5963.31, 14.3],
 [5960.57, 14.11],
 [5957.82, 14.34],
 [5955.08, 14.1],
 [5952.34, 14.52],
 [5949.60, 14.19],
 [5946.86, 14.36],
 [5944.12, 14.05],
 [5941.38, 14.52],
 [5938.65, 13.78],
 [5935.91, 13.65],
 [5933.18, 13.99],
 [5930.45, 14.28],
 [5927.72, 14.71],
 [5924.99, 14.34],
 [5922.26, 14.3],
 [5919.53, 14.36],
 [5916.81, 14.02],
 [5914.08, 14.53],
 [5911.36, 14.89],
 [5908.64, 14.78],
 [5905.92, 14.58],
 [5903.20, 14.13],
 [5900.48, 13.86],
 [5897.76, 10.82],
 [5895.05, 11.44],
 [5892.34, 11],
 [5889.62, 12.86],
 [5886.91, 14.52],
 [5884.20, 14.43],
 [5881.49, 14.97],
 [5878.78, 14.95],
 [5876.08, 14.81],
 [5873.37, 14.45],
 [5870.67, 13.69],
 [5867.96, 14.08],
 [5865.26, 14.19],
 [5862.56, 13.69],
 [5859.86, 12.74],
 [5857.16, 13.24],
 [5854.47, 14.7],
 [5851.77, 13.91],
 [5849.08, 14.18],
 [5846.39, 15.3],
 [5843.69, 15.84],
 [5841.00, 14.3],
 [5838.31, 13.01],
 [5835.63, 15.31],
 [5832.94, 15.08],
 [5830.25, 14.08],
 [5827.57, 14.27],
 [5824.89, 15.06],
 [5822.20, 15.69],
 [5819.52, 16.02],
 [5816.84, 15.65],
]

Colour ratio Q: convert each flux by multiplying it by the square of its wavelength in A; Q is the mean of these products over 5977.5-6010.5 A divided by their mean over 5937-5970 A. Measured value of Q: 1.02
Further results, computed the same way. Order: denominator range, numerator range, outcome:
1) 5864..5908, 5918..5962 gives 1.06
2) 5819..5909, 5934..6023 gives 1.04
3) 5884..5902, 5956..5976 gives 1.15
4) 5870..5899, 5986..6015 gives 1.10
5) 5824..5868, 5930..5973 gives 1.03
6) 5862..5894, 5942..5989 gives 1.04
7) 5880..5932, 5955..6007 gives 1.05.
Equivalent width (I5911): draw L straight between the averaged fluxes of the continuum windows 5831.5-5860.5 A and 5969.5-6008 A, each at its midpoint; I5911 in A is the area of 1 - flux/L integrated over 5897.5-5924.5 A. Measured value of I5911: 0.2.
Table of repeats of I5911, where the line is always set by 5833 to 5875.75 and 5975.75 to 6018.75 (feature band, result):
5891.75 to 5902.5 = 1.67 A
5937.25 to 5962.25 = -0.14 A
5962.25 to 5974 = 0.02 A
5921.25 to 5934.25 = -0.16 A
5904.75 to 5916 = -0.39 A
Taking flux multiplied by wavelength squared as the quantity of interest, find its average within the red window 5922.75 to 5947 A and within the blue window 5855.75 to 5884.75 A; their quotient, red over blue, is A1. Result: 1.0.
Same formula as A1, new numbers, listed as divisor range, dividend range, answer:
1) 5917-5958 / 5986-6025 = 1.01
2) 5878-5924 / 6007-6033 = 1.05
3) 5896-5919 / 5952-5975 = 1.04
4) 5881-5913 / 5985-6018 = 1.09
